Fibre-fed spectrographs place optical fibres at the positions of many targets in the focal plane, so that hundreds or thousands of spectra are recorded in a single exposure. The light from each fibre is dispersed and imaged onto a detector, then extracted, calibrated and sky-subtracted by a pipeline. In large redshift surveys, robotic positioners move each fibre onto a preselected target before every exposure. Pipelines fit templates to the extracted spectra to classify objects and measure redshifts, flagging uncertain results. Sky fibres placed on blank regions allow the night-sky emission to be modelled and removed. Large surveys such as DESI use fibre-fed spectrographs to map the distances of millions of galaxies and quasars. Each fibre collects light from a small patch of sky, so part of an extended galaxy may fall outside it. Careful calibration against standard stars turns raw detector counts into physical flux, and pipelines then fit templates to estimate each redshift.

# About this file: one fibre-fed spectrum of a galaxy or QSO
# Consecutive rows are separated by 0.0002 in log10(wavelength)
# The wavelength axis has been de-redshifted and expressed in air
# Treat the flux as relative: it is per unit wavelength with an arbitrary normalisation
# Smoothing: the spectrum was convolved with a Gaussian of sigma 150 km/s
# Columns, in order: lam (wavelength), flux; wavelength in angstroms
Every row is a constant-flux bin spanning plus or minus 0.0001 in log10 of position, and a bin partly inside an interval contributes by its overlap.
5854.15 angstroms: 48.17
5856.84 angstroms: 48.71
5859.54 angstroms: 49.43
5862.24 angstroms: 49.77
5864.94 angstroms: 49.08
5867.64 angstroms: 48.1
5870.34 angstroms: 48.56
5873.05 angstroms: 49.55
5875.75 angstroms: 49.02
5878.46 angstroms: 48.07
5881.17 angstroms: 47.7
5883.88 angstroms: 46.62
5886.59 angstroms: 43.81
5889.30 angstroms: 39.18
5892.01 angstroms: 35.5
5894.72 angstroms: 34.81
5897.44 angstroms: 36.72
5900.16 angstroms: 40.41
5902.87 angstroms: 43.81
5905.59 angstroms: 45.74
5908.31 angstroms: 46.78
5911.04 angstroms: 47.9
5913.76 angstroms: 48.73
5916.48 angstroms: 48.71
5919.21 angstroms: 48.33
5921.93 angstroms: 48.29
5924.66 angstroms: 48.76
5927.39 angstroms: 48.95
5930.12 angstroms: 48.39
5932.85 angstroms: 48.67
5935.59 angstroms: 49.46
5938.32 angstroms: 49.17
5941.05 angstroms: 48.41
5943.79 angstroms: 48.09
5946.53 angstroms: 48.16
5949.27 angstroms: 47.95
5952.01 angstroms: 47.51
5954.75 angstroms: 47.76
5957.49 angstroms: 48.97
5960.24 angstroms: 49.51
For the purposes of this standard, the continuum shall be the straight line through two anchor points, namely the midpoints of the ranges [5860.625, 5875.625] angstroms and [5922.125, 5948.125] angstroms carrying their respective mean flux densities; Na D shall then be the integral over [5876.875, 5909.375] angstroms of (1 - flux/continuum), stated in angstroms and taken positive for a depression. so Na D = 4.3 angstroms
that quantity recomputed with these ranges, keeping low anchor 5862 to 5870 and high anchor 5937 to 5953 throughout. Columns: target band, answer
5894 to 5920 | 2.2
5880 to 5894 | 1.9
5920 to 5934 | -0.1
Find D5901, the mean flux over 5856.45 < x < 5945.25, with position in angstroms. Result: 46.4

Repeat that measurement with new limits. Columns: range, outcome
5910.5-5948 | 48.6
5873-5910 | 43.2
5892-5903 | 38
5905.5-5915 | 47.4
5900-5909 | 44.5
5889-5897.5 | 36.2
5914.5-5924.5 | 48.5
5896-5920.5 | 45.2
